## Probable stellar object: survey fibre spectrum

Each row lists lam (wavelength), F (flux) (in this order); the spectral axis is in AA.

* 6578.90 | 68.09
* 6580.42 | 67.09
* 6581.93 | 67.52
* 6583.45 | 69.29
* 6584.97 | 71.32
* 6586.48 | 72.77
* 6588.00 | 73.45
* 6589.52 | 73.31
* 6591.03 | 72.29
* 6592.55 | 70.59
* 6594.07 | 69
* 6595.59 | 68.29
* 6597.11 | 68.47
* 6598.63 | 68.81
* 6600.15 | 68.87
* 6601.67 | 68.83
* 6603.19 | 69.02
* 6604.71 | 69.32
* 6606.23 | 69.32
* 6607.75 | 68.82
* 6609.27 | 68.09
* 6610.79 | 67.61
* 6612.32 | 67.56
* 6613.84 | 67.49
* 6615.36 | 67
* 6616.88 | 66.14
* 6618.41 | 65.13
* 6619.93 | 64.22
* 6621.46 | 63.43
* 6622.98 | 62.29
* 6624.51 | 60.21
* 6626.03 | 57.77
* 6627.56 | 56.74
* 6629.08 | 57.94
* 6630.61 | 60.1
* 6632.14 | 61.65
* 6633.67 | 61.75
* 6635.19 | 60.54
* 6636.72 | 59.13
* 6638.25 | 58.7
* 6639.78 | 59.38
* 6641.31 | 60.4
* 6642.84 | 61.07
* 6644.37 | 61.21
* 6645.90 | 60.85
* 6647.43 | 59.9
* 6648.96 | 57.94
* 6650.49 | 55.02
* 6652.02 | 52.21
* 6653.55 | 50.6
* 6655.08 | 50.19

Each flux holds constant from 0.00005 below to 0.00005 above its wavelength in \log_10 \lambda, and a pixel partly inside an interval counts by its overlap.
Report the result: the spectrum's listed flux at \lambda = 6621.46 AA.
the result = 63.43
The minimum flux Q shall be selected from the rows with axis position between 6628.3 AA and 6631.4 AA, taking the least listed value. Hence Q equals 57.94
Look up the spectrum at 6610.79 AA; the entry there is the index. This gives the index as 67.61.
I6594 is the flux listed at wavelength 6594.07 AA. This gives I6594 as 69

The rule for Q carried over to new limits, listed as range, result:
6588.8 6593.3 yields 70.59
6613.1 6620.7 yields 64.22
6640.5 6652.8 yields 52.21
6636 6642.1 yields 58.7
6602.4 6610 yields 68.09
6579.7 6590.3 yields 67.09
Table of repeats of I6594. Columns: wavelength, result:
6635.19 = 60.54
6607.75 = 68.82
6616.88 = 66.14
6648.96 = 57.94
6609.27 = 68.09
